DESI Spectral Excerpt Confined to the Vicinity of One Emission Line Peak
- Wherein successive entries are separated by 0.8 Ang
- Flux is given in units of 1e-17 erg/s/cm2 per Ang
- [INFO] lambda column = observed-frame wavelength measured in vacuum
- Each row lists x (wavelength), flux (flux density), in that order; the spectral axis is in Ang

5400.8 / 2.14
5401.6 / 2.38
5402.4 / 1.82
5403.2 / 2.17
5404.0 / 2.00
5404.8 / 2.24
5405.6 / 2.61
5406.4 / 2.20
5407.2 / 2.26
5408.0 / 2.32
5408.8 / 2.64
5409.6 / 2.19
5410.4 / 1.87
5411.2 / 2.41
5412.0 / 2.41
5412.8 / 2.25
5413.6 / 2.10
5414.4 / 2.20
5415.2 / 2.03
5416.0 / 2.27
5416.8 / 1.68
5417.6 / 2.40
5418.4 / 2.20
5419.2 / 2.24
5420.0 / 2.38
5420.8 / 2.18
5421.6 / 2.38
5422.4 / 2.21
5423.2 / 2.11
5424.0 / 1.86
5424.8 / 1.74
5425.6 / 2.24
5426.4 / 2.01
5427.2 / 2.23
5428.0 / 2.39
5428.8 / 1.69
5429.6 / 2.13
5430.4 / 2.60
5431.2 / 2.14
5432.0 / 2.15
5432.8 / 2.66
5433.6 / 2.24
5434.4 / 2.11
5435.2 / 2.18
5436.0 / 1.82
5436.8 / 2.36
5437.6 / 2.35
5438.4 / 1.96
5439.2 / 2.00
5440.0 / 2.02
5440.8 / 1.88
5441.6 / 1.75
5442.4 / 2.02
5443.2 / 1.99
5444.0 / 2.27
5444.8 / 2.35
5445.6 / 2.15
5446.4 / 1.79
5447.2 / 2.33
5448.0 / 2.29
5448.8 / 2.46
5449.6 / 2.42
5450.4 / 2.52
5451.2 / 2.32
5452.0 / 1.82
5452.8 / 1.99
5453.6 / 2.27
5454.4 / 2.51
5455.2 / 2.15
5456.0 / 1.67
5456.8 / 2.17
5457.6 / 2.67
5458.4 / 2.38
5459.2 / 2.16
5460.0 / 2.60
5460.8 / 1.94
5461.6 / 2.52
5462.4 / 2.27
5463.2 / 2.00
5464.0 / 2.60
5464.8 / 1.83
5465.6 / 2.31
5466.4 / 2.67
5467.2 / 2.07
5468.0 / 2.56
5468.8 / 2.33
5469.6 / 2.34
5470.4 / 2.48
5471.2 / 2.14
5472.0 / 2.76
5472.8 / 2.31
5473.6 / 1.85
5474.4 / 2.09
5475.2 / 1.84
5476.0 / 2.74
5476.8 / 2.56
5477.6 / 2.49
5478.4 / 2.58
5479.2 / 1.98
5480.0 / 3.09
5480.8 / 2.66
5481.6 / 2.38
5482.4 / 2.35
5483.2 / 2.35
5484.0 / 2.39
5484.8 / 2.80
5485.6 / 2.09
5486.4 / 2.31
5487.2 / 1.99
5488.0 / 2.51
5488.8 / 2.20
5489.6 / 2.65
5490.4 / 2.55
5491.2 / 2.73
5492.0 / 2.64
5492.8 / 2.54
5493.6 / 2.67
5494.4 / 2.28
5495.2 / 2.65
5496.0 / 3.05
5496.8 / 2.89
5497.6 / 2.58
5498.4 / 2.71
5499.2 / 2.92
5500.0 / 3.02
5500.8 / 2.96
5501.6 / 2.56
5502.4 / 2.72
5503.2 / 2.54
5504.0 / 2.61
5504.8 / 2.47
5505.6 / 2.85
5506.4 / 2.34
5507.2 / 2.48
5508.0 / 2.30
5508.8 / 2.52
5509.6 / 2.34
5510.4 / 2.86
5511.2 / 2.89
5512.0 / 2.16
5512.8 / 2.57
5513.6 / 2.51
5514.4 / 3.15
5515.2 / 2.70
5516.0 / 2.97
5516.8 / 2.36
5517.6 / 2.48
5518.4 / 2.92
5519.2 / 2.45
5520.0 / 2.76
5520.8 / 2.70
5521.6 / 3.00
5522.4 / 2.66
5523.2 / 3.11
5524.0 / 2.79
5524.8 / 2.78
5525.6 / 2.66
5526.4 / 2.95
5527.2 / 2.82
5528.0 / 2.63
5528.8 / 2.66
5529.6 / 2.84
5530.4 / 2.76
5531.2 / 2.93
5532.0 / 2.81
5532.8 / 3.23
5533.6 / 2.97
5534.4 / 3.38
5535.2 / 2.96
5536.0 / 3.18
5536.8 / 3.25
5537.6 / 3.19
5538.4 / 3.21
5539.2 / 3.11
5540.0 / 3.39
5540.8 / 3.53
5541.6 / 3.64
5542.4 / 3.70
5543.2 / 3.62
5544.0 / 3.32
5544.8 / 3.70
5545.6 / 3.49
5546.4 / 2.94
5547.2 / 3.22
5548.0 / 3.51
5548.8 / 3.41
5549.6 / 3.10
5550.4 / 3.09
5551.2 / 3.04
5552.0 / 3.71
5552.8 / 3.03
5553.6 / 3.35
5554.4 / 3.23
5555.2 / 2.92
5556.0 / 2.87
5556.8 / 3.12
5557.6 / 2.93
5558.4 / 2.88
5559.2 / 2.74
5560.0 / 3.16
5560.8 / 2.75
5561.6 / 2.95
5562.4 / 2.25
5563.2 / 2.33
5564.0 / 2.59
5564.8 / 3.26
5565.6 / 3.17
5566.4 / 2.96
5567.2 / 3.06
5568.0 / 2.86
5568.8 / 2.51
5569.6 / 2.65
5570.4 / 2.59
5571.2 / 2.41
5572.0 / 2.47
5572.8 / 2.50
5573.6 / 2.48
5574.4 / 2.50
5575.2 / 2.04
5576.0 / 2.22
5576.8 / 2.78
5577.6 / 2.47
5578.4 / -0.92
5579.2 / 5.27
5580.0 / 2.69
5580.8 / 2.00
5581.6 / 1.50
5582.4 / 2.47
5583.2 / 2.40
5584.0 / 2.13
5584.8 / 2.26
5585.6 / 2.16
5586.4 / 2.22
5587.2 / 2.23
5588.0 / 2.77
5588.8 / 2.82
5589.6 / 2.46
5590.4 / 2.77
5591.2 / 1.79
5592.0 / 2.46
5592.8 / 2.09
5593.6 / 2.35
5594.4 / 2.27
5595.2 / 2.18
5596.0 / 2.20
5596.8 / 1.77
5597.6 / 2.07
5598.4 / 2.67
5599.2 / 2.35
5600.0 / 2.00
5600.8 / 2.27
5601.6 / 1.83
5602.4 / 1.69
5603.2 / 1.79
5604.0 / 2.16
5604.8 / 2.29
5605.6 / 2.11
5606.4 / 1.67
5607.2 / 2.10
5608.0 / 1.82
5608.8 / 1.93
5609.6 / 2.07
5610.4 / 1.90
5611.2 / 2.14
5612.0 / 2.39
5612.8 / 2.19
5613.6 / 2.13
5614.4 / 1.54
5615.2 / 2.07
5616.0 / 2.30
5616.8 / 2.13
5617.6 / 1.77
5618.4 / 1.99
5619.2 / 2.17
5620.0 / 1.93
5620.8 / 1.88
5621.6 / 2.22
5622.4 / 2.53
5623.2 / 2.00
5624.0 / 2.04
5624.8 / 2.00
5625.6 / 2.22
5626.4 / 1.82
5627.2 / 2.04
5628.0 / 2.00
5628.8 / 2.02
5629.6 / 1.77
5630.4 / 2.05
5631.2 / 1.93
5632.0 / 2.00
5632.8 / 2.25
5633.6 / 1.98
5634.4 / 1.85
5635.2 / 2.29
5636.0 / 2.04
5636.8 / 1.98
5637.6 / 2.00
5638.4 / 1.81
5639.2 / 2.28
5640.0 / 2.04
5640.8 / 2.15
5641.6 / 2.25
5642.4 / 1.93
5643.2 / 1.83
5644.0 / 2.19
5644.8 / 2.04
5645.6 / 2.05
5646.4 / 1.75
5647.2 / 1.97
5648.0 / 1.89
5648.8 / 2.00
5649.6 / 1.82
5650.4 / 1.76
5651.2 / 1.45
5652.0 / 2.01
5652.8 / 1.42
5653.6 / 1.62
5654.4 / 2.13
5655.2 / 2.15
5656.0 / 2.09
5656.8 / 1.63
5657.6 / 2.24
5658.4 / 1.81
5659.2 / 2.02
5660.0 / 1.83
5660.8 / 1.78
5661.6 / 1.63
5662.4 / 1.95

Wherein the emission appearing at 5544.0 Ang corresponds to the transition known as C III]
